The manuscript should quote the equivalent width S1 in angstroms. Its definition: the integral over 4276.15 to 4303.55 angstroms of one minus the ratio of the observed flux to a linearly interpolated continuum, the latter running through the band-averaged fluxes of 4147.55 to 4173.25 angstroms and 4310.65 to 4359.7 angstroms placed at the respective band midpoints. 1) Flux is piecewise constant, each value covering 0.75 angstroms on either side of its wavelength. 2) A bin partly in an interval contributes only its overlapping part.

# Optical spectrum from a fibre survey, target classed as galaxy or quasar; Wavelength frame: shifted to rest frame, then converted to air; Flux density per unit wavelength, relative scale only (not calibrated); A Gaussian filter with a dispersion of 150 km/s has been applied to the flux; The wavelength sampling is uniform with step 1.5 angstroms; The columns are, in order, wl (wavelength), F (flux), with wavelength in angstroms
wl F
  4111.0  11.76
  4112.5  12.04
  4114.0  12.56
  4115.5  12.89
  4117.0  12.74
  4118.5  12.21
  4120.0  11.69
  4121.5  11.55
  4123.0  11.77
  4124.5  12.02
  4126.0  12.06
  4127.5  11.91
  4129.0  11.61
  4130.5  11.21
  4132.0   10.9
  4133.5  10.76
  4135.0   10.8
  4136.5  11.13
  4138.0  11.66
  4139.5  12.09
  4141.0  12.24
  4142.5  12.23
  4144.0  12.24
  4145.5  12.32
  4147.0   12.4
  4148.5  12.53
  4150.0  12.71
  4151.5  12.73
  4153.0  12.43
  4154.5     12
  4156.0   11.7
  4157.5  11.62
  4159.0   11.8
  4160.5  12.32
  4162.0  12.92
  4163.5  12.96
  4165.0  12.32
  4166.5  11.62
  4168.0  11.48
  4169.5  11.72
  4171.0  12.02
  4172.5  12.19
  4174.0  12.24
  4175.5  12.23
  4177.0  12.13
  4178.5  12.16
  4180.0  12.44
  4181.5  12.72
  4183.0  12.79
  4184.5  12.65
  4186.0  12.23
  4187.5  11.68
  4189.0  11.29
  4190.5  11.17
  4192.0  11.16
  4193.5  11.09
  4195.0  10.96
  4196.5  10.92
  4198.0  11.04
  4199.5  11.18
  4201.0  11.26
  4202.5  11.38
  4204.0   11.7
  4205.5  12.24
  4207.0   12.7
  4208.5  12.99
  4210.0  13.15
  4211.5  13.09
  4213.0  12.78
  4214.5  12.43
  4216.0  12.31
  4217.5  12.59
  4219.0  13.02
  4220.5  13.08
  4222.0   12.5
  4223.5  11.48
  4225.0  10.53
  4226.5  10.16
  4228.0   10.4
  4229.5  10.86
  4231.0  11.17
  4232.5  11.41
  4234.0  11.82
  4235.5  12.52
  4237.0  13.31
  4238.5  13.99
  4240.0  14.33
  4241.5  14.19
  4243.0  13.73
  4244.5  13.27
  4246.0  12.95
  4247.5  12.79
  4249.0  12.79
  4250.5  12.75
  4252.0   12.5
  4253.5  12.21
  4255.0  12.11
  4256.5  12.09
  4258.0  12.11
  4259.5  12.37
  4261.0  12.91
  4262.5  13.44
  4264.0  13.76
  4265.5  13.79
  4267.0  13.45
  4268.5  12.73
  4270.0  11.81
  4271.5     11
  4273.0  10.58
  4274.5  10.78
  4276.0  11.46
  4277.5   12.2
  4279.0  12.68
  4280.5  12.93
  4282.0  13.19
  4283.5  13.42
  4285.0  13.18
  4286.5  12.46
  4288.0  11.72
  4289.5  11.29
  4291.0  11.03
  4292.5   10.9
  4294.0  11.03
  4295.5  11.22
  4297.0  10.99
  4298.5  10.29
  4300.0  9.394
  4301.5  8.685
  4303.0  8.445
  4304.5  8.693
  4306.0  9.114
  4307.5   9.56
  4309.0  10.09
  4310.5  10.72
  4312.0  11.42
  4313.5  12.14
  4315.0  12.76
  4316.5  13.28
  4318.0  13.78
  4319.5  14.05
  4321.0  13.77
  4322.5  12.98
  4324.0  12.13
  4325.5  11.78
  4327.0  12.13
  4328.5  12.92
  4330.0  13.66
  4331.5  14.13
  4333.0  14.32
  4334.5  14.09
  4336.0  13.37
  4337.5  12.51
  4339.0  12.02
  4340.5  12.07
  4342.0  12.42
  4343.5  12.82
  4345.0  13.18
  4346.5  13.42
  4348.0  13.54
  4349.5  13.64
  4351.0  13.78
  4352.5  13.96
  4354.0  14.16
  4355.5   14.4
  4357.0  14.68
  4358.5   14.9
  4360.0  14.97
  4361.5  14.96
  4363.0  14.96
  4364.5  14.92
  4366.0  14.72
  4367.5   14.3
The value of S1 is 3.3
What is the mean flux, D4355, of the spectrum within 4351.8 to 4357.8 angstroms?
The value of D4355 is 14.3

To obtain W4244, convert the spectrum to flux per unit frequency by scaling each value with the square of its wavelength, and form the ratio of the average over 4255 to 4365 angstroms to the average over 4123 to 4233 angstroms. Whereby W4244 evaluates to 1.1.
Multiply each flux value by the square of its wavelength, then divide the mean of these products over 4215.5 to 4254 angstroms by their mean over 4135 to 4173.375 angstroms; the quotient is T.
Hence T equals 1.07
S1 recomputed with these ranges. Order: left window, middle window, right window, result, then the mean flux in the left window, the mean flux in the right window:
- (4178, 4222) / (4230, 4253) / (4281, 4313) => -2.6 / 12.1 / 10.8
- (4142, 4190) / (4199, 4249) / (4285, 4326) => -2.3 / 12.2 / 11.3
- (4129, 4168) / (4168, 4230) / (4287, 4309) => -3.0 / 12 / 10.2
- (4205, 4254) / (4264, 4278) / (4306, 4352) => 0.6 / 12.5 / 12.7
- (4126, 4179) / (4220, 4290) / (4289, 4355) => -2.0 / 12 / 12.1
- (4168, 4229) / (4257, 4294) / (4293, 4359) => -0.3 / 11.9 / 12.3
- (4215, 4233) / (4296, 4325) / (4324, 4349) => 3.5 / 11.6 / 13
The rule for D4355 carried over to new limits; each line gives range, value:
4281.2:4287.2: 13.1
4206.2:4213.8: 12.9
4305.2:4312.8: 10.2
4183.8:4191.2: 11.8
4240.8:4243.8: 13.9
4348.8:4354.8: 13.9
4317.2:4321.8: 13.9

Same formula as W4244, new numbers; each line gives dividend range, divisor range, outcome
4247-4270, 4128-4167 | 1.12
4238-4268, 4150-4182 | 1.12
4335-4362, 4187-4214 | 1.24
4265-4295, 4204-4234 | 1.03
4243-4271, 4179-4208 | 1.12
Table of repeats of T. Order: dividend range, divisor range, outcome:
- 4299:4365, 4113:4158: 1.16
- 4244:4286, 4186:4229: 1.09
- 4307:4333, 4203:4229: 1.08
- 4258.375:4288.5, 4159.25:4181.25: 1.08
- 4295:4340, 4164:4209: 1.06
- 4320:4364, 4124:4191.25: 1.23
